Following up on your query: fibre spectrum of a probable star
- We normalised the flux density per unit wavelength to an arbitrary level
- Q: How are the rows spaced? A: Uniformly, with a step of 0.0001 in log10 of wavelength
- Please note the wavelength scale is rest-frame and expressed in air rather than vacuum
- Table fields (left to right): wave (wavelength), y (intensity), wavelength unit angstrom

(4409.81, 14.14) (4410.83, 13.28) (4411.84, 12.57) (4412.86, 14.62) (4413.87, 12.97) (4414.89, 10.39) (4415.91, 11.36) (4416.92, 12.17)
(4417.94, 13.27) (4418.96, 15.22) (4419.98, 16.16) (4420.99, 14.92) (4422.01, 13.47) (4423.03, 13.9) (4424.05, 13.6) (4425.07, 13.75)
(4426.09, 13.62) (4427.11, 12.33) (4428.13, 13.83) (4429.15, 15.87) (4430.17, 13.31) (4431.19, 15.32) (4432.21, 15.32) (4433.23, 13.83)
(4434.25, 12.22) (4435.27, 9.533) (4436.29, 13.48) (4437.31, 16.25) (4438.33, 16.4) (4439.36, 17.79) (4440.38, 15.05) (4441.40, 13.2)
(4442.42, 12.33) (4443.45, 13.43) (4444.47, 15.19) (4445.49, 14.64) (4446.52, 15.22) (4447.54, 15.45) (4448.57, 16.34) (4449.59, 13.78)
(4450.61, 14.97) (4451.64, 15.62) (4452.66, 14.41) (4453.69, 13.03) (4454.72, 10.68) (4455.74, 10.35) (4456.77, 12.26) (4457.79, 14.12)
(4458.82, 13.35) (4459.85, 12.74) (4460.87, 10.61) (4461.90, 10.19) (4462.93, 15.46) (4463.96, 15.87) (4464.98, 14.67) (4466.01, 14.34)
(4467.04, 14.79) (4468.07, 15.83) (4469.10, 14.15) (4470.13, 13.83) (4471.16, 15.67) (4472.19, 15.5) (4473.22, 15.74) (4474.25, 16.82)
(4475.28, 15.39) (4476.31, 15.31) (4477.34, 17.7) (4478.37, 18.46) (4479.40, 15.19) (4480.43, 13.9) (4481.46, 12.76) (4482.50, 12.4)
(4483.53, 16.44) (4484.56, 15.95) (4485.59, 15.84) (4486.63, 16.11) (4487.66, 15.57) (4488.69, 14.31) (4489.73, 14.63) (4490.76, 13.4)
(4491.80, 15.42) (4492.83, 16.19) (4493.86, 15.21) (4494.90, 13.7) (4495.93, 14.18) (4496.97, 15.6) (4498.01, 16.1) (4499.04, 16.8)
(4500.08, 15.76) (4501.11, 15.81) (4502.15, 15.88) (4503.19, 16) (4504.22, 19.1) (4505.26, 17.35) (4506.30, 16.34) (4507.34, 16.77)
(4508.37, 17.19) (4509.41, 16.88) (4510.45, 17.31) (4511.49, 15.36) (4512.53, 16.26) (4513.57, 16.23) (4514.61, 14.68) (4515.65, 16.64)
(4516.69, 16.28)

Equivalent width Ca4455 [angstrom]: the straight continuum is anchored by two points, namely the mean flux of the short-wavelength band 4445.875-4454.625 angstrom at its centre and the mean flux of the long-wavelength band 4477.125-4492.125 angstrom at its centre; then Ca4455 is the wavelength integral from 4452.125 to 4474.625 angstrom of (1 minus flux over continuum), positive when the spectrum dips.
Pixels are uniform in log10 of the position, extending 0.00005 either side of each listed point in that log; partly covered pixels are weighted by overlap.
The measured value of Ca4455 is 1.5 angstrom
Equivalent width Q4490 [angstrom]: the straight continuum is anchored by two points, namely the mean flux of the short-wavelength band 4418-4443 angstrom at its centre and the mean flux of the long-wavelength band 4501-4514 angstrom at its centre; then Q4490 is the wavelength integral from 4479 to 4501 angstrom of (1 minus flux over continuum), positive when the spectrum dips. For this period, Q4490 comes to 1.5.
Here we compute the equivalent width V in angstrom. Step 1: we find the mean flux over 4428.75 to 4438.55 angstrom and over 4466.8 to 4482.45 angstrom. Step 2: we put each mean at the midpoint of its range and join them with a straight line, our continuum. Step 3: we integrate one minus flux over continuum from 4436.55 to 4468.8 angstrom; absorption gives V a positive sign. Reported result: 1.11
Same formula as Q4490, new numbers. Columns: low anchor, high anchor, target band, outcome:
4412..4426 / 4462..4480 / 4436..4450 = -0.52 angstrom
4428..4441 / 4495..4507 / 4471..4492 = 0.44 angstrom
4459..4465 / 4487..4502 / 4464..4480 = -2.05 angstrom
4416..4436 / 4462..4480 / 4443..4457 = 0.61 angstrom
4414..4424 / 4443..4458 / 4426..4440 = -0.60 angstrom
